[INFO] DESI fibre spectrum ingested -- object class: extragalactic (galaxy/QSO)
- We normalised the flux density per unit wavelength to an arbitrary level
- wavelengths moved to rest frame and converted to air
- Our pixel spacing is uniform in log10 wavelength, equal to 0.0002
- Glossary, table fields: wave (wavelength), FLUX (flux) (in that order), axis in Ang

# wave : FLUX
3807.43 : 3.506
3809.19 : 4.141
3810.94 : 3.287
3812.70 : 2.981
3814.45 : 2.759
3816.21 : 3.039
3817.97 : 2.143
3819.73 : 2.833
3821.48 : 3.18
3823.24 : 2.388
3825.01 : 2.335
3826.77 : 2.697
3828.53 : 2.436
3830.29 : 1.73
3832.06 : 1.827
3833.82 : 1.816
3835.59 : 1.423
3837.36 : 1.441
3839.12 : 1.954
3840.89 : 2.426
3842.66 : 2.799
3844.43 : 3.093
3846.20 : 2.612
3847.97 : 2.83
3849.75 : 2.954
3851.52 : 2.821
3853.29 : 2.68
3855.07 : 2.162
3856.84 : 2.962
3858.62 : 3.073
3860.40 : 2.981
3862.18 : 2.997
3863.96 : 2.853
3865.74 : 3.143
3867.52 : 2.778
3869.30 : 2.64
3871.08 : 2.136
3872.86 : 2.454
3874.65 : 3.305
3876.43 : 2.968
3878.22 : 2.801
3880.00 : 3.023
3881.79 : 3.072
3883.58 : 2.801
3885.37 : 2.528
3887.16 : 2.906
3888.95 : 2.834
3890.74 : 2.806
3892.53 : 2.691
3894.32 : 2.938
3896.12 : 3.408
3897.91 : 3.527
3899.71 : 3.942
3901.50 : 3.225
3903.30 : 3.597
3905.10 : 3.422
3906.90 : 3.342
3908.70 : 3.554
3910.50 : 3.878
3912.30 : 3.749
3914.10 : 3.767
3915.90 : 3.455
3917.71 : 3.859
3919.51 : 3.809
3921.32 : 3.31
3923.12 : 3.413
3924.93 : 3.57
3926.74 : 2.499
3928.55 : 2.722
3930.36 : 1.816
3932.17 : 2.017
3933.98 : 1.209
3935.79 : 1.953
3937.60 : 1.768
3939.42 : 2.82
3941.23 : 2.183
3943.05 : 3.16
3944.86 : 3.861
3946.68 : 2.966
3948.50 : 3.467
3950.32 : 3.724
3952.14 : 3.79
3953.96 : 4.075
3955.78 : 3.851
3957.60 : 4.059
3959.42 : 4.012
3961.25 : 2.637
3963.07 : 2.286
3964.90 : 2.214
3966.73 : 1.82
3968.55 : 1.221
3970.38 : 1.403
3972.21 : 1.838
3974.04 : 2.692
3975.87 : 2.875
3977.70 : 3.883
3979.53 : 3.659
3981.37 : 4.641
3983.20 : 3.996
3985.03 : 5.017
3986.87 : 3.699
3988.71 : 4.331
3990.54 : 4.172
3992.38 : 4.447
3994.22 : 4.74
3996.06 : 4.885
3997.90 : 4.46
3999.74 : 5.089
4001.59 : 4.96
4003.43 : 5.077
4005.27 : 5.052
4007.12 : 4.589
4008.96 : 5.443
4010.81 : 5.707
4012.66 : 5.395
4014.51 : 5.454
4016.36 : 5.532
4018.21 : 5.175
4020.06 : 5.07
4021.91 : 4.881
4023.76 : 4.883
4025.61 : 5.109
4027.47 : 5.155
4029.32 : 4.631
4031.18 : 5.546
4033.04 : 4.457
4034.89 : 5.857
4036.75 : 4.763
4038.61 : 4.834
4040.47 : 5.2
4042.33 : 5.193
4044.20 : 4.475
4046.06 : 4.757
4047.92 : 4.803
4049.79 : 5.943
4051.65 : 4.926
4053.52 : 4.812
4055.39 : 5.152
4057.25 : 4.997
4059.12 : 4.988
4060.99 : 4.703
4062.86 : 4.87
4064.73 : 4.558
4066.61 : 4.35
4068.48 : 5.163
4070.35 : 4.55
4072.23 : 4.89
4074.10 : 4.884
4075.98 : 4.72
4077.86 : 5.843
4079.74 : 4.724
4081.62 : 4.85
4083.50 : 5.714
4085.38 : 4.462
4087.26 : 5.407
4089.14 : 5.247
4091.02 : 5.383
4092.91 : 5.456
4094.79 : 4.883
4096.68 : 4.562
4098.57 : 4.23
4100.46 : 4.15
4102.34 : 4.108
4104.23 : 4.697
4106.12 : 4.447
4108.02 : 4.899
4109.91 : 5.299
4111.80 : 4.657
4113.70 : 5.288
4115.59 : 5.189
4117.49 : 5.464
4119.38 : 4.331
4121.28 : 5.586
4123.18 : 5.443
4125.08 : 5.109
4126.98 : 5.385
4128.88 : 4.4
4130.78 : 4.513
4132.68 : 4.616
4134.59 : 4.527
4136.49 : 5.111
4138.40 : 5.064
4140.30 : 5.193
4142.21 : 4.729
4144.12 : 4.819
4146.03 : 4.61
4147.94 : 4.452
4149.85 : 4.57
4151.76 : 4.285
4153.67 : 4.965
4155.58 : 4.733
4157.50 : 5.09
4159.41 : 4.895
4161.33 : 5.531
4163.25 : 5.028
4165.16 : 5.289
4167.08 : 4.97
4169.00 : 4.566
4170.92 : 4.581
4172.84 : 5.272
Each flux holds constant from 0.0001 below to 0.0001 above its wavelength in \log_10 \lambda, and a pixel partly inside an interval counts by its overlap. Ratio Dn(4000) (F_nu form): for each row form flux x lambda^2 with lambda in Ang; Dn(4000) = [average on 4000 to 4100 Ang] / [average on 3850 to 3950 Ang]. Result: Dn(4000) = 1.8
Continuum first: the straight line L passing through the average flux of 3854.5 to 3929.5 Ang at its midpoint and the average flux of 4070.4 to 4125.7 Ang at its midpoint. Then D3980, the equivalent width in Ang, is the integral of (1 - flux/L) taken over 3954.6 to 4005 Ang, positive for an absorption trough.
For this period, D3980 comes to 3.5 Ang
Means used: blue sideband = 3.12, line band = 3.65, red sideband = 4.95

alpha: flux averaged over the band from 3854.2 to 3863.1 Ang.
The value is 2.84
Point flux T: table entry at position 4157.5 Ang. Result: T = 5.09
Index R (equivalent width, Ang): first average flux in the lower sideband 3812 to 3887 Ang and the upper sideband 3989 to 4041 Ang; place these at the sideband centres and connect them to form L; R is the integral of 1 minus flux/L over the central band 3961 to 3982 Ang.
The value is 8.75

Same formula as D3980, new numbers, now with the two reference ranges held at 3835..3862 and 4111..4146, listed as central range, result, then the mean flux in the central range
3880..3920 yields -3.9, 3.31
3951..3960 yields -1.2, 3.95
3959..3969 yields 3.4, 2.34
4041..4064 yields -3.5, 4.97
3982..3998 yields -2.7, 4.42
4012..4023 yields -3.4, 5.24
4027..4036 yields -2.2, 5.12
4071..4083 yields -1.3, 5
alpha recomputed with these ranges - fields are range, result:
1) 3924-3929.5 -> 2.92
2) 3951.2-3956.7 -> 3.91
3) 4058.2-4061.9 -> 4.85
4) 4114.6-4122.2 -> 5.14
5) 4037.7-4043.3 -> 5.07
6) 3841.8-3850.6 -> 2.86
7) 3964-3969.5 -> 1.75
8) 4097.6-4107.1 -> 4.33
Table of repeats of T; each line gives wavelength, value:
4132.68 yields 4.616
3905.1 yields 3.422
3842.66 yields 2.799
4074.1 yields 4.884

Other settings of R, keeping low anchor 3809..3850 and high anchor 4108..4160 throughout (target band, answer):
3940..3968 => 2.47 Ang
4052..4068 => -1.85 Ang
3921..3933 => 1.94 Ang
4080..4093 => -1.86 Ang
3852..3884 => -0.11 Ang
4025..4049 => -4.92 Ang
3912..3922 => -1.44 Ang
